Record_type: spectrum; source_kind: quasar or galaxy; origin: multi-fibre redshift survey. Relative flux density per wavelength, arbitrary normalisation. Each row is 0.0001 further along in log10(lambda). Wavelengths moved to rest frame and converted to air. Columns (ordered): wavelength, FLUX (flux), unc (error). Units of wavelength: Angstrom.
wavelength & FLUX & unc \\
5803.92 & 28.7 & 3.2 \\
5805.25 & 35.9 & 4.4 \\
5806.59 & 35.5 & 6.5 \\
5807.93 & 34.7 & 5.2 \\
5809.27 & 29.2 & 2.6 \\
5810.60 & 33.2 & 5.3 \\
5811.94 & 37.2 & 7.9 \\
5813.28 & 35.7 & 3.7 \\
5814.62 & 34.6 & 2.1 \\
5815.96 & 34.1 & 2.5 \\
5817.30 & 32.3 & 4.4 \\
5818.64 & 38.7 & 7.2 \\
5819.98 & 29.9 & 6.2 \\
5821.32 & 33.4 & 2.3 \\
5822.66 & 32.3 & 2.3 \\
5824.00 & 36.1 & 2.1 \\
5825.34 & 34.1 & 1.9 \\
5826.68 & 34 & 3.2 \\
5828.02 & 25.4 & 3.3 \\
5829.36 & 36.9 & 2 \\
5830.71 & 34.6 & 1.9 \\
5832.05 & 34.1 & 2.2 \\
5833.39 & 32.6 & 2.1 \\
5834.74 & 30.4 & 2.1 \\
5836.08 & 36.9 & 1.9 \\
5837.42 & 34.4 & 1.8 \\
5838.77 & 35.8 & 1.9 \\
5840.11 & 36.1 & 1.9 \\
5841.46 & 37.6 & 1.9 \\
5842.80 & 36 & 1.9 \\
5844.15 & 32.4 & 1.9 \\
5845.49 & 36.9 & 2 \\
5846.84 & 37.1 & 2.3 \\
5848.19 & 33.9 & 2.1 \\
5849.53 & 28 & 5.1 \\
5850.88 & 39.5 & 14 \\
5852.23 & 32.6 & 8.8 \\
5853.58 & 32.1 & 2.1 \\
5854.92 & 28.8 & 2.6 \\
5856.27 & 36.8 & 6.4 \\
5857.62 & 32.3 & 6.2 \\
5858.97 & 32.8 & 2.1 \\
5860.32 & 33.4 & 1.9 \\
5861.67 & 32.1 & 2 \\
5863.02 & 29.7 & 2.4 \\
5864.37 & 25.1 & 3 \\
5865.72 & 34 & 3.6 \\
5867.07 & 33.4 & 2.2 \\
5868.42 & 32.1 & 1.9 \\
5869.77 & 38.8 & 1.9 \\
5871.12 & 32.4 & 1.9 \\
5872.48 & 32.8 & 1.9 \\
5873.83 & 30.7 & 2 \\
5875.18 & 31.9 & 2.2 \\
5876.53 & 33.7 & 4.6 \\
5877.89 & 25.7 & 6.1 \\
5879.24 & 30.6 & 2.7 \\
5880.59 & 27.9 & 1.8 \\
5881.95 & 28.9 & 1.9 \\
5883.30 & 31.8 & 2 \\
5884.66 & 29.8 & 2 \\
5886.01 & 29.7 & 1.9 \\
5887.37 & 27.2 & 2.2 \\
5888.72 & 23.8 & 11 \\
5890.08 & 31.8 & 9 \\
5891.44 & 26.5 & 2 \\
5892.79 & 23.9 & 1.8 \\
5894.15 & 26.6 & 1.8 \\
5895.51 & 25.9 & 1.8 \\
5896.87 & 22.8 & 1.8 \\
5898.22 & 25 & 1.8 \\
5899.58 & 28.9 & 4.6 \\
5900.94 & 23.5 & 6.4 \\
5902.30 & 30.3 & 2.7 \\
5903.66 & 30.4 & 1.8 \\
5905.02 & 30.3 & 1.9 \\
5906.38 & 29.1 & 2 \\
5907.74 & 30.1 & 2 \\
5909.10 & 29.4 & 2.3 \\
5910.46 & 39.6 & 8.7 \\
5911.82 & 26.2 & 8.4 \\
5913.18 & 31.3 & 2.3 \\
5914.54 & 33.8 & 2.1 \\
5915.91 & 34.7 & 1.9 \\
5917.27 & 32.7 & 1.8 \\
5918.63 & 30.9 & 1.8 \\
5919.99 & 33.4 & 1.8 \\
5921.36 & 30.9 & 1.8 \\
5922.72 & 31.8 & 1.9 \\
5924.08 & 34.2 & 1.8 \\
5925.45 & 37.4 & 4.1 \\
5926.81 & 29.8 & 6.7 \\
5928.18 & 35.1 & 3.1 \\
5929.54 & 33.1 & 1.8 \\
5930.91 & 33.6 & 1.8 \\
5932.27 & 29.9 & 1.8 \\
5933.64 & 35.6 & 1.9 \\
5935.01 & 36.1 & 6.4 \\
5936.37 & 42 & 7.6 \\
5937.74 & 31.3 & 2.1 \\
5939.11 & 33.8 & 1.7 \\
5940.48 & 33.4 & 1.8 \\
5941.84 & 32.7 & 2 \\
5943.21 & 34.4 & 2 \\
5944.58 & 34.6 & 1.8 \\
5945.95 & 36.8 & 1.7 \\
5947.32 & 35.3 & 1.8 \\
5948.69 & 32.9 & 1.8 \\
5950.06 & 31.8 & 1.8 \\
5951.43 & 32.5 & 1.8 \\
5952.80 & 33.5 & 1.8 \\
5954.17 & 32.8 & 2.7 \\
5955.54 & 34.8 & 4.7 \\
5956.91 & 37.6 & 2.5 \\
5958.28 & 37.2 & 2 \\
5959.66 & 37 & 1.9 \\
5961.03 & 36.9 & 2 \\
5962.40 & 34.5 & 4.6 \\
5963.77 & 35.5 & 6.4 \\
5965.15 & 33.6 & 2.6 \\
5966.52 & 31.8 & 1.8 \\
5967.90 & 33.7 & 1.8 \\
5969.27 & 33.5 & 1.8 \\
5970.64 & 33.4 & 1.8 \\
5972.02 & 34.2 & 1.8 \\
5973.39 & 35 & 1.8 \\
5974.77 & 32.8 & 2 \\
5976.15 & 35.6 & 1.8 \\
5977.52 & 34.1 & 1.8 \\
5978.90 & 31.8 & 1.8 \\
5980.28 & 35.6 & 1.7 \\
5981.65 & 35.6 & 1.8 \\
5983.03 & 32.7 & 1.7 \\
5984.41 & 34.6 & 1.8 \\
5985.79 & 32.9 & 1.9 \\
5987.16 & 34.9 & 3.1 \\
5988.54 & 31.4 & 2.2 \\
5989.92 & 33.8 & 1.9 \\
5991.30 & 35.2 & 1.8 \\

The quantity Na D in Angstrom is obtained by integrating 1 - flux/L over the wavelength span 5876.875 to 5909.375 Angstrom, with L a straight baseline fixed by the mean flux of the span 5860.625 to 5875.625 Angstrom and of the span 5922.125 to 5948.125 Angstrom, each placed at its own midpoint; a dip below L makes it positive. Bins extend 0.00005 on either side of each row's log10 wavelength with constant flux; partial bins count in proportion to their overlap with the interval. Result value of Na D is 4.9 Angstrom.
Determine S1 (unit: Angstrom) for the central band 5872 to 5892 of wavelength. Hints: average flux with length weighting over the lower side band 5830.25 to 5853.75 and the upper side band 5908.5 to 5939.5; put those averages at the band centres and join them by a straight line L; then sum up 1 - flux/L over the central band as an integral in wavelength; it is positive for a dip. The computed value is 2.6 Angstrom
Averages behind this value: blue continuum 34.5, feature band 29.5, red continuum 33.3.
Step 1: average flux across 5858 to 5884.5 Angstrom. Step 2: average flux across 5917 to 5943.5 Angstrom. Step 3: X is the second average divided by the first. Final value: 1.1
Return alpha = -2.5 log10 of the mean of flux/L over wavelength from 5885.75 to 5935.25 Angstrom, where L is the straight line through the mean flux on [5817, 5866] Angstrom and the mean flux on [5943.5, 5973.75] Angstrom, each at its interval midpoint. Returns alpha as 0.13 mag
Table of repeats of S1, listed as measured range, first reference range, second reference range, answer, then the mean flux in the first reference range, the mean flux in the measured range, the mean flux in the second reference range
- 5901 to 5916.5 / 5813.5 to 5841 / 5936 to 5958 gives 1.42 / 33.9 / 31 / 34.3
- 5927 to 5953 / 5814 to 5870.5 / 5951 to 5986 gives 0.12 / 33.6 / 34.1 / 34.4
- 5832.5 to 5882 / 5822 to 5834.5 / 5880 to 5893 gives -3.45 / 33.2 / 32.9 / 28.3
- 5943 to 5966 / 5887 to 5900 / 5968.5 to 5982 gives -1.92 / 26.2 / 34.8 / 34.1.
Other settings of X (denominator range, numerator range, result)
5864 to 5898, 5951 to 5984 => 1.17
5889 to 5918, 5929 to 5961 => 1.19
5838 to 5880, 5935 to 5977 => 1.04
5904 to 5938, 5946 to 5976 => 1.05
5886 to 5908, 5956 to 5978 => 1.28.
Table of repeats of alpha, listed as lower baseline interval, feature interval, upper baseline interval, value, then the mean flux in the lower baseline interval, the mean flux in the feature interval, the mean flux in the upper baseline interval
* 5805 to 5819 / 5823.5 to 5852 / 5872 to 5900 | -0.07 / 34.5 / 34.4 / 28.3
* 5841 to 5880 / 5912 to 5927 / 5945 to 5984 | 0.03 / 32.8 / 32.7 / 34.4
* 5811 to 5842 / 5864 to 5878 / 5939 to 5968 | 0.07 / 34.2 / 32.3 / 34.4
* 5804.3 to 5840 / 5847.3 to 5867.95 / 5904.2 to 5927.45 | 0.03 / 33.9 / 32.3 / 32.1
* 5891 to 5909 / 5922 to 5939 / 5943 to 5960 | -0.08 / 27.3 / 34.1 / 34.7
